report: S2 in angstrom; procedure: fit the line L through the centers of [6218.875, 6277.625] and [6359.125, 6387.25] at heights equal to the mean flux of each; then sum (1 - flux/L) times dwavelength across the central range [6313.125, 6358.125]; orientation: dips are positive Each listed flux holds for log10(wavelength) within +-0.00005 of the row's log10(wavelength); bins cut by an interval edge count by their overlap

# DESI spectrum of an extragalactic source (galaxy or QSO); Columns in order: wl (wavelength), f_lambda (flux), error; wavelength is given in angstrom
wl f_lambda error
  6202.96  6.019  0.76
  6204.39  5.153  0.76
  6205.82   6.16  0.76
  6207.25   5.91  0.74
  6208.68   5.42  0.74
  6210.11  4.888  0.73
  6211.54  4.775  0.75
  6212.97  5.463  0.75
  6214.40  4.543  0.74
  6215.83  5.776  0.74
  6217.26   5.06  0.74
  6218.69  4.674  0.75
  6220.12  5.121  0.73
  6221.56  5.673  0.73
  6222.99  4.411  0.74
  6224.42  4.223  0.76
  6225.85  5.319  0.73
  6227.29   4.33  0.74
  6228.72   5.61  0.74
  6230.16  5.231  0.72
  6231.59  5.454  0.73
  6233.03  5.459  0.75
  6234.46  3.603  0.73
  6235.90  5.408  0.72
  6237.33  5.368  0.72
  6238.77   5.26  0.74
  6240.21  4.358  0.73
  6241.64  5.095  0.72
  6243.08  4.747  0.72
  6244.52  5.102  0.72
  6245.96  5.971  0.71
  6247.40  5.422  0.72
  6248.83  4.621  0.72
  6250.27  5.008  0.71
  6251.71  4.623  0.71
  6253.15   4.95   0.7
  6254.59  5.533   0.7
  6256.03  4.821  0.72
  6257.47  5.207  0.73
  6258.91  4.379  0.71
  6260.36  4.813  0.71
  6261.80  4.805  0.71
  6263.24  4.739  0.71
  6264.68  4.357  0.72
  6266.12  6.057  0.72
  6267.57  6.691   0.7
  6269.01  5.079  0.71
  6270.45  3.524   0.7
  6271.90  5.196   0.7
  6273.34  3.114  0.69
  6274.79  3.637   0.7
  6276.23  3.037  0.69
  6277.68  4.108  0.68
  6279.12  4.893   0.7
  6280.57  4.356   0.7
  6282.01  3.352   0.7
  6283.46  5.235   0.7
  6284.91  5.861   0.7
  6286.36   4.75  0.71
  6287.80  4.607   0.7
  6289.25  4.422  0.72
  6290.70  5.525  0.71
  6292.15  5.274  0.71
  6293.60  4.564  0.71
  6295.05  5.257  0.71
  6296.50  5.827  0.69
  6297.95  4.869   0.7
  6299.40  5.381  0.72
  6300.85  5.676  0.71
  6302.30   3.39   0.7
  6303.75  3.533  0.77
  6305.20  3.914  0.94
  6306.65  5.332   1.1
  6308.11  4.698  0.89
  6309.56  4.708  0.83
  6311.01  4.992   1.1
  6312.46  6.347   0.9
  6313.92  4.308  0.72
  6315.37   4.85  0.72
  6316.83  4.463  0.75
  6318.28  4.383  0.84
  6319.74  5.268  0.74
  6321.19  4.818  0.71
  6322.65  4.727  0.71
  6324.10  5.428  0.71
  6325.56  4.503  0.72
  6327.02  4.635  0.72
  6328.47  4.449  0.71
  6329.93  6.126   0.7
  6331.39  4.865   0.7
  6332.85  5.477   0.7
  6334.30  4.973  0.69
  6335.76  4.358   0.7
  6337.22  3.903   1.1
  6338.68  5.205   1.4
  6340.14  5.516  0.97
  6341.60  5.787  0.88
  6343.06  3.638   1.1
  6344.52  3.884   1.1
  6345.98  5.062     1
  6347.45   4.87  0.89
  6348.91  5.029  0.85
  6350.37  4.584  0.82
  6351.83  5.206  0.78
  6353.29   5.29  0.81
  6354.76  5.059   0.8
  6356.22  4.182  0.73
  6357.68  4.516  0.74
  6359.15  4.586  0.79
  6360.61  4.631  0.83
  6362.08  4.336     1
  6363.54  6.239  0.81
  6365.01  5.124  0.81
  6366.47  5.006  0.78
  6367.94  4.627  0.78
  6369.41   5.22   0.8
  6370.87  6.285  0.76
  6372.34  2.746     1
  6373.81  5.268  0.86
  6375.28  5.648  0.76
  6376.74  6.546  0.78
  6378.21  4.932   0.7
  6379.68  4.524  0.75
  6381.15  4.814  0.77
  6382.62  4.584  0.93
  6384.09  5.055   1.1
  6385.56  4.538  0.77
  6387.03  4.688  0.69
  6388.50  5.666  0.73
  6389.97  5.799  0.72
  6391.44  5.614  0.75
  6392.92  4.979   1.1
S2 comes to 1.17 angstrom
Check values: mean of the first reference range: 4.87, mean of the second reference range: 4.98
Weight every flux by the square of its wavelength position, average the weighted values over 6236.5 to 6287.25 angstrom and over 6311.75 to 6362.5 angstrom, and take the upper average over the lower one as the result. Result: 1.03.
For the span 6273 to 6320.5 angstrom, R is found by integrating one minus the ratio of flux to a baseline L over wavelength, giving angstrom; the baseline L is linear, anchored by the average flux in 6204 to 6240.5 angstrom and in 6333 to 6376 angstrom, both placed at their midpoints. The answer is 2.8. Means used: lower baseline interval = 5.11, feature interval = 4.68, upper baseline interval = 4.86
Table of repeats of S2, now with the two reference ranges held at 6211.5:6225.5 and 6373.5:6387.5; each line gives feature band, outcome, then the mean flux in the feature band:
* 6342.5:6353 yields 0.82 angstrom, 4.66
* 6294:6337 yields 1.42 angstrom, 4.87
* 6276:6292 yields 1.24 angstrom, 4.63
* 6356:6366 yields 0.42 angstrom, 4.84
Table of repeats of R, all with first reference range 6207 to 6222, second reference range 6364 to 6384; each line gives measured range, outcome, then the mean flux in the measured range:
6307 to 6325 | 0.60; 4.92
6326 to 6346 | 0.94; 4.84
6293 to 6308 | 0.98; 4.77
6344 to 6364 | 0.98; 4.81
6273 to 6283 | 2.49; 3.85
